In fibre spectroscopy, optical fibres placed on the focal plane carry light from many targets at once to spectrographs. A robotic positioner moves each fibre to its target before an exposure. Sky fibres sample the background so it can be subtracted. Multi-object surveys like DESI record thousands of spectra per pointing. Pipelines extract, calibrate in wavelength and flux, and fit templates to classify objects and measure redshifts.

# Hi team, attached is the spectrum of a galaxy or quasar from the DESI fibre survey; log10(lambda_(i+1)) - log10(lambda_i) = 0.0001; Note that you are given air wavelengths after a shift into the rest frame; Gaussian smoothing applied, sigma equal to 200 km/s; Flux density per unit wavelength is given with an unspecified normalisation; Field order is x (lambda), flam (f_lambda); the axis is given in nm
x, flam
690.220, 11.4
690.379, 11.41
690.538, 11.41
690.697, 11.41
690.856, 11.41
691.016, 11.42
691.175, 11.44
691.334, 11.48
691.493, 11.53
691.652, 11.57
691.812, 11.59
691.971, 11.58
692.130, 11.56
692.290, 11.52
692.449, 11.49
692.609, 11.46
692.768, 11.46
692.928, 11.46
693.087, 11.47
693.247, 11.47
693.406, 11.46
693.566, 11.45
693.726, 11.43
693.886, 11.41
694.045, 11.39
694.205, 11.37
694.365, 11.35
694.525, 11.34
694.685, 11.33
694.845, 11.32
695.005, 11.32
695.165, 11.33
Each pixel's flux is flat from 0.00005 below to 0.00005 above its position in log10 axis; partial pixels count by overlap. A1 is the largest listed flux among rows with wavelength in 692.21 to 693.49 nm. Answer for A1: 11.52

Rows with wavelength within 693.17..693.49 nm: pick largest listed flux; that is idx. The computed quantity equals 11.47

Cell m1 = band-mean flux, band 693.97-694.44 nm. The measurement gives 11.4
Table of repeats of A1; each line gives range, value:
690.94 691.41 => 11.48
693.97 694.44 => 11.39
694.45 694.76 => 11.34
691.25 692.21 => 11.59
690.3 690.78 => 11.41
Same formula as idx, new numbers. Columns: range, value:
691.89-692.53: 11.58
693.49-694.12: 11.45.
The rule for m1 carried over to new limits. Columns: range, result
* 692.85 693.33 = 11.5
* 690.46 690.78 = 11.4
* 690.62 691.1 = 11.4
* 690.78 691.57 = 11.5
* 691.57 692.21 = 11.6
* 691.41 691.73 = 11.6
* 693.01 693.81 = 11.4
